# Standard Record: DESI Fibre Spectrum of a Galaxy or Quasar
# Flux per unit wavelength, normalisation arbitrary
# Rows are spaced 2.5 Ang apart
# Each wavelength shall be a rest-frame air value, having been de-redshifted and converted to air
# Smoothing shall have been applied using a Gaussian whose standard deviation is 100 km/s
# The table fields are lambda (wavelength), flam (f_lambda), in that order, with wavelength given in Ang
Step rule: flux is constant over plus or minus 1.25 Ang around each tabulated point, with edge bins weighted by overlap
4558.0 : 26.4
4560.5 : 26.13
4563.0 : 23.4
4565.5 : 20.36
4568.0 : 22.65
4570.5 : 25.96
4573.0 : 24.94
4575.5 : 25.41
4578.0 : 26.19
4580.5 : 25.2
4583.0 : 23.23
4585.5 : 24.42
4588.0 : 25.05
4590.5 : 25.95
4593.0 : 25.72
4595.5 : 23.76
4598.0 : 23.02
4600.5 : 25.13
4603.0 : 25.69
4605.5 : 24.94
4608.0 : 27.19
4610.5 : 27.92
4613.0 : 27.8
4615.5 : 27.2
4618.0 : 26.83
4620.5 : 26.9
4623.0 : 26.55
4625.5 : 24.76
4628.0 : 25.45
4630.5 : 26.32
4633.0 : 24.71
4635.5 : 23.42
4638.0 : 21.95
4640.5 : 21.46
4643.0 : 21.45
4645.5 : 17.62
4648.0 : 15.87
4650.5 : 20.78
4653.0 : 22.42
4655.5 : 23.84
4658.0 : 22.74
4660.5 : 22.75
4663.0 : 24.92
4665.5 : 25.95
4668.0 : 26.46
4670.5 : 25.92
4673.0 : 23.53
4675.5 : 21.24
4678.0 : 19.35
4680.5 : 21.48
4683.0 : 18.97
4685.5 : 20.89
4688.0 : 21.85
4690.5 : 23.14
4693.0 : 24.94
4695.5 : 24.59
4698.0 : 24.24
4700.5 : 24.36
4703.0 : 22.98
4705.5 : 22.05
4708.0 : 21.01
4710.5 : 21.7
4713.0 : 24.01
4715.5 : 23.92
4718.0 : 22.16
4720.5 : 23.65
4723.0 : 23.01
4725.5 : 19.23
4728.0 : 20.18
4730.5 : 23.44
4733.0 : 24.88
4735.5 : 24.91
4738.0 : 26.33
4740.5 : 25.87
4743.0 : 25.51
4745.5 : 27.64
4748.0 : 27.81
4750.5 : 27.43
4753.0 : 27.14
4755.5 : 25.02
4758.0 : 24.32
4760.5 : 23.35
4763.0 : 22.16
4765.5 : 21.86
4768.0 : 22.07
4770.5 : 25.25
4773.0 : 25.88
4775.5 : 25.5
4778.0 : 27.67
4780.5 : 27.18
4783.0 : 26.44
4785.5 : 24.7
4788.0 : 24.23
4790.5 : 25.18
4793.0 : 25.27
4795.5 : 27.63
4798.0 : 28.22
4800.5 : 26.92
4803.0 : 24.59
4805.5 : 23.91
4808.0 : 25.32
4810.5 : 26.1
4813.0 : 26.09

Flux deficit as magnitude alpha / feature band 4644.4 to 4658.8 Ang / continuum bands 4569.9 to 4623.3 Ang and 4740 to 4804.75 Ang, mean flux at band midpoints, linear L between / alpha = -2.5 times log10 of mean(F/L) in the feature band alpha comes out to 0.24 mag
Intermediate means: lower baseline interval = 25.7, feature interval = 20.5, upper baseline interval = 25.6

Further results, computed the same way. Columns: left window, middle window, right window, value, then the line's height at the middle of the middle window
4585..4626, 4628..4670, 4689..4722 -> 0.09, 24.7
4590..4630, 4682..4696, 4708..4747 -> 0.10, 24.4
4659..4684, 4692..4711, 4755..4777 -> 0.00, 23.4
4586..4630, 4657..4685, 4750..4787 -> 0.11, 25.5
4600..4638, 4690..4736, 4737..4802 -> 0.12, 25.7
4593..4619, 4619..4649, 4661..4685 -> 0.07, 24.7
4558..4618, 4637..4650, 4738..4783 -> 0.27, 25.3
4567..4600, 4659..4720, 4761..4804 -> 0.09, 25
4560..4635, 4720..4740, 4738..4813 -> 0.10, 25.5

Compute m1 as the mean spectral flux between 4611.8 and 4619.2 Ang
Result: 27.3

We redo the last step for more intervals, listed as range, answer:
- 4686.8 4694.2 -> 23.3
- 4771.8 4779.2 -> 26.3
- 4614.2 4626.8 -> 26.4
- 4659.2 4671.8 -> 25.2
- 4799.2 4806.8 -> 25.2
